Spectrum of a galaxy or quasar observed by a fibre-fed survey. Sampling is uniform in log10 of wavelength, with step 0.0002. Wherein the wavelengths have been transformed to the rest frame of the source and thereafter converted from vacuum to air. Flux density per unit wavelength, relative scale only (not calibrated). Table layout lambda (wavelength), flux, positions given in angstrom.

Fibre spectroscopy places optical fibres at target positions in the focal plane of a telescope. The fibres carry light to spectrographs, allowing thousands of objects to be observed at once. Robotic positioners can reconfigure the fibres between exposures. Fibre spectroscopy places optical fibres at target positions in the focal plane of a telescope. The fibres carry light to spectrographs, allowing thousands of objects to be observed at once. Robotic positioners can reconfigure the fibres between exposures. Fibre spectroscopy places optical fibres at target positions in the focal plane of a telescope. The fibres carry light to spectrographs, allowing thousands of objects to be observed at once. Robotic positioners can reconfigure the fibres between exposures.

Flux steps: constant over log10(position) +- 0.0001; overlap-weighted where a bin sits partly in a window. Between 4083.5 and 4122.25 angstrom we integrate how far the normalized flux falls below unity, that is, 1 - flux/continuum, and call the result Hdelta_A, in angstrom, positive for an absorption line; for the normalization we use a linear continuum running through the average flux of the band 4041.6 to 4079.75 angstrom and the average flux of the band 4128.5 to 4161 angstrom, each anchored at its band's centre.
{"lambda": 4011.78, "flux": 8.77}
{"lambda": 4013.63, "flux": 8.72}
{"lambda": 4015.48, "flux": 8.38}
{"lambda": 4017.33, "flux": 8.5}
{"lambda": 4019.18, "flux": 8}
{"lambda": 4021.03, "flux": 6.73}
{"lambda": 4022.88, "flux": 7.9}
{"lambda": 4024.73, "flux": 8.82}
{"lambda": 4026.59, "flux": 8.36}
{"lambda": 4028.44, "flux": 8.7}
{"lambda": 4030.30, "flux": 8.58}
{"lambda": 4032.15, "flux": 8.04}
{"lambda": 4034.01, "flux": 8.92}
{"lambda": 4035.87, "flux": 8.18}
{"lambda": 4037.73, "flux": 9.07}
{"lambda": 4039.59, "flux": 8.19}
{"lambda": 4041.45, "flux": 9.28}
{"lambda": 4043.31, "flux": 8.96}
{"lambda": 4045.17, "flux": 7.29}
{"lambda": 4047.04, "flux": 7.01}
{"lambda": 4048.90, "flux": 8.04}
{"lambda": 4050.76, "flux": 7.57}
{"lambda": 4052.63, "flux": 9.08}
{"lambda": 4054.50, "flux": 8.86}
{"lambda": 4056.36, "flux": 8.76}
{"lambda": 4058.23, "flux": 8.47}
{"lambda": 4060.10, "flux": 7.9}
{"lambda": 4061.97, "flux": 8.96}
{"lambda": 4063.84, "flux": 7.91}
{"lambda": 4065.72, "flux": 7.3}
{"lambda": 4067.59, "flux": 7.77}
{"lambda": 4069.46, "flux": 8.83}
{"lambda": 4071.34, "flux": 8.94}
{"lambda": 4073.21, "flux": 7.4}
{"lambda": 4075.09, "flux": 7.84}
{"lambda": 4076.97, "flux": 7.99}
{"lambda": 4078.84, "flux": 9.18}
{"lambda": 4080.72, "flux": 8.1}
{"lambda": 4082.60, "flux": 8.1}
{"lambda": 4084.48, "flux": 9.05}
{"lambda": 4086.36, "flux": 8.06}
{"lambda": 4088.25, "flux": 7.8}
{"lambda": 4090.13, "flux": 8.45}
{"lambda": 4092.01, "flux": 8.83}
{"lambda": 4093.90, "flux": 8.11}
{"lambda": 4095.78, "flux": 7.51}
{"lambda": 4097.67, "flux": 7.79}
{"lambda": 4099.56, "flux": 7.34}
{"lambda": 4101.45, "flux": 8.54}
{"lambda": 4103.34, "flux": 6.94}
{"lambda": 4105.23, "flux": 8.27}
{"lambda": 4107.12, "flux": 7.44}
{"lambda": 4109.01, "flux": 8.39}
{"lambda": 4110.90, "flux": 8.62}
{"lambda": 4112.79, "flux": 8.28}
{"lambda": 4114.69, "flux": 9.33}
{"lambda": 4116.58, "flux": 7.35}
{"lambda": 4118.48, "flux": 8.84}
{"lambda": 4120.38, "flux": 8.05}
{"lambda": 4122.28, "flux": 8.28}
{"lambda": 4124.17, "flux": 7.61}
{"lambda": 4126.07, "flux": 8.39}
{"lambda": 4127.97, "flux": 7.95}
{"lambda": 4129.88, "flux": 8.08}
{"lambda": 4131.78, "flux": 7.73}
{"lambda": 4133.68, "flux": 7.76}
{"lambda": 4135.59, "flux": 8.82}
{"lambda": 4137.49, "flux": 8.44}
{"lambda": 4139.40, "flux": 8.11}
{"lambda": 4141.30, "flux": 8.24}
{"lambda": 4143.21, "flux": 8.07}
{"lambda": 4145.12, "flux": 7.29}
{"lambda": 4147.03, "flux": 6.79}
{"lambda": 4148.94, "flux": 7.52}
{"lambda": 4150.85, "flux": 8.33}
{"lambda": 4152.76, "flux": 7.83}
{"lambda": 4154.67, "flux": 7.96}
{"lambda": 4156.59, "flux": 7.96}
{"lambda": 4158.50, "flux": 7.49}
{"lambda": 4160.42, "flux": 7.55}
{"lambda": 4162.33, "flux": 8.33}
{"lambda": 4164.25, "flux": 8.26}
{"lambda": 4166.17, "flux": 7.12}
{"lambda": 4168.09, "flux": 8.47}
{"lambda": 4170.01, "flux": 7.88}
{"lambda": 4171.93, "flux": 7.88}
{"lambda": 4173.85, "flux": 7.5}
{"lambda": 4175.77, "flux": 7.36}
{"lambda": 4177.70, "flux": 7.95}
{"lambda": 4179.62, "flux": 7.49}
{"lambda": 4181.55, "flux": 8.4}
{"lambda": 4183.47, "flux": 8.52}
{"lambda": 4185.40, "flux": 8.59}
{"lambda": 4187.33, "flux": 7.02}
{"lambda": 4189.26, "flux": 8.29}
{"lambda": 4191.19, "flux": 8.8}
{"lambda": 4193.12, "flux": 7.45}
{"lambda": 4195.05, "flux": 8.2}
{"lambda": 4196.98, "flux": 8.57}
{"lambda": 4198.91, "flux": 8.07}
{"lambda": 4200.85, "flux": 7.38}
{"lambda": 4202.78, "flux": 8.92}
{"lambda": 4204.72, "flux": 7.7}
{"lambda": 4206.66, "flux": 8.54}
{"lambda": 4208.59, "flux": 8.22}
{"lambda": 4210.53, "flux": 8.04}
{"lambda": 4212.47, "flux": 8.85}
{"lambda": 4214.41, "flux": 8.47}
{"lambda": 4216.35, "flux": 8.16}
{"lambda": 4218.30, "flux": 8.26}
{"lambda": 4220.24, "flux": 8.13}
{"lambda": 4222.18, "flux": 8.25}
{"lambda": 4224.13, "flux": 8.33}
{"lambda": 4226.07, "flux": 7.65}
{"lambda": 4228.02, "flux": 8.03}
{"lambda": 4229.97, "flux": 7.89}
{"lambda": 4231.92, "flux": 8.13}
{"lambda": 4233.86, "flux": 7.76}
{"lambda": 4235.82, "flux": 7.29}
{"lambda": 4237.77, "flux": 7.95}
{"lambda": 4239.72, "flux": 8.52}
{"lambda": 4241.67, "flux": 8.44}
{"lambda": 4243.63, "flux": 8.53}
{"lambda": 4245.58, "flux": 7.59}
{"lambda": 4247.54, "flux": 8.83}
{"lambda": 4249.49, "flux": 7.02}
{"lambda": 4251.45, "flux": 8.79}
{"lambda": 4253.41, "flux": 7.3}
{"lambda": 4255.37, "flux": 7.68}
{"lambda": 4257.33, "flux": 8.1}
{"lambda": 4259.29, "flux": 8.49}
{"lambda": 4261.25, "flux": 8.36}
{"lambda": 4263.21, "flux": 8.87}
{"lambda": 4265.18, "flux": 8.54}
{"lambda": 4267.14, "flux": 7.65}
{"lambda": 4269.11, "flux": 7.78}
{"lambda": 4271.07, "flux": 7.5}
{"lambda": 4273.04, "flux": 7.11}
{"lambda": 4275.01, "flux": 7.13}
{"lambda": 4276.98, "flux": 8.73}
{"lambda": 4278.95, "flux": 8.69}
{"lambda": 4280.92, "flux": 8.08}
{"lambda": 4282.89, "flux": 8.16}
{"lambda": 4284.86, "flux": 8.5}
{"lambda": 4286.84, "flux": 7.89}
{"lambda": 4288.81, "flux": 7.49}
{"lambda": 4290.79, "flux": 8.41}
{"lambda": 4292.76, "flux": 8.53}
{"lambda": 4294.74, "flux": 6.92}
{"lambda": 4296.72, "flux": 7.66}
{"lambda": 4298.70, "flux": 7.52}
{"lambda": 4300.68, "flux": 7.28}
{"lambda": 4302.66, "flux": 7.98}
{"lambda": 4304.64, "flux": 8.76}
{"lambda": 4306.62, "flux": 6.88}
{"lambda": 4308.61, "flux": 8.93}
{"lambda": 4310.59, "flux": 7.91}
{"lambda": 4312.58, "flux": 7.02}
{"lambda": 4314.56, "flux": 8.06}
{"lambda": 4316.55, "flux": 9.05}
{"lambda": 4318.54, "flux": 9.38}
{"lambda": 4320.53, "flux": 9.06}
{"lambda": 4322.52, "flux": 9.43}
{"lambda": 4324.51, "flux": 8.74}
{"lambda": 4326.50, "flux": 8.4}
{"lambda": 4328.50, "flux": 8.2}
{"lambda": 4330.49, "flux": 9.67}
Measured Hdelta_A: -0.5 angstrom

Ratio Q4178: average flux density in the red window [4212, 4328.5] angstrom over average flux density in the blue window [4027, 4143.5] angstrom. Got 1.0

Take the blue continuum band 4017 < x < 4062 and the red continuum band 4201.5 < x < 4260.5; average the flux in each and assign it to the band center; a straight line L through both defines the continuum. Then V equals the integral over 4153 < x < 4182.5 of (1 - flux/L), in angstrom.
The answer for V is 1.25 angstrom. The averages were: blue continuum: 8.31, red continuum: 8.13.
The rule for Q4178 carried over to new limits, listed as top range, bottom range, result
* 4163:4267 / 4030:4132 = 0.99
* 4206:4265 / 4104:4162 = 1.02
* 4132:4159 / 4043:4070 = 0.97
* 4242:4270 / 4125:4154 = 1.02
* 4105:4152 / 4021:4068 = 0.97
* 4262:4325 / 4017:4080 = 0.98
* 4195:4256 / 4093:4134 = 1.01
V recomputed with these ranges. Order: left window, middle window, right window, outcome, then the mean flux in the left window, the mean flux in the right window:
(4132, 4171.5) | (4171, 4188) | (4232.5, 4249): 0.20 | 7.91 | 8.09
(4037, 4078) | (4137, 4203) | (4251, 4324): 1.97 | 8.25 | 8.1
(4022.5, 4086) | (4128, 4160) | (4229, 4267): 1.28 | 8.34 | 8.1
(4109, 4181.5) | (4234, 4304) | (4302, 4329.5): 2.68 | 7.98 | 8.42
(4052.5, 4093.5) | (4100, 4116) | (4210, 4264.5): 0.21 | 8.33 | 8.13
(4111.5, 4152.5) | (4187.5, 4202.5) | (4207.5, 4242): 0.03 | 8.06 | 8.13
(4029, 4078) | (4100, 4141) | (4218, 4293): 0.30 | 8.28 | 8.06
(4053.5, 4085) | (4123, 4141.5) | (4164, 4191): -0.06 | 8.31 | 7.92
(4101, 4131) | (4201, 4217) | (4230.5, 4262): -0.48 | 8.14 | 8.05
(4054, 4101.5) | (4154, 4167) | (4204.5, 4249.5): 0.57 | 8.21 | 8.14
